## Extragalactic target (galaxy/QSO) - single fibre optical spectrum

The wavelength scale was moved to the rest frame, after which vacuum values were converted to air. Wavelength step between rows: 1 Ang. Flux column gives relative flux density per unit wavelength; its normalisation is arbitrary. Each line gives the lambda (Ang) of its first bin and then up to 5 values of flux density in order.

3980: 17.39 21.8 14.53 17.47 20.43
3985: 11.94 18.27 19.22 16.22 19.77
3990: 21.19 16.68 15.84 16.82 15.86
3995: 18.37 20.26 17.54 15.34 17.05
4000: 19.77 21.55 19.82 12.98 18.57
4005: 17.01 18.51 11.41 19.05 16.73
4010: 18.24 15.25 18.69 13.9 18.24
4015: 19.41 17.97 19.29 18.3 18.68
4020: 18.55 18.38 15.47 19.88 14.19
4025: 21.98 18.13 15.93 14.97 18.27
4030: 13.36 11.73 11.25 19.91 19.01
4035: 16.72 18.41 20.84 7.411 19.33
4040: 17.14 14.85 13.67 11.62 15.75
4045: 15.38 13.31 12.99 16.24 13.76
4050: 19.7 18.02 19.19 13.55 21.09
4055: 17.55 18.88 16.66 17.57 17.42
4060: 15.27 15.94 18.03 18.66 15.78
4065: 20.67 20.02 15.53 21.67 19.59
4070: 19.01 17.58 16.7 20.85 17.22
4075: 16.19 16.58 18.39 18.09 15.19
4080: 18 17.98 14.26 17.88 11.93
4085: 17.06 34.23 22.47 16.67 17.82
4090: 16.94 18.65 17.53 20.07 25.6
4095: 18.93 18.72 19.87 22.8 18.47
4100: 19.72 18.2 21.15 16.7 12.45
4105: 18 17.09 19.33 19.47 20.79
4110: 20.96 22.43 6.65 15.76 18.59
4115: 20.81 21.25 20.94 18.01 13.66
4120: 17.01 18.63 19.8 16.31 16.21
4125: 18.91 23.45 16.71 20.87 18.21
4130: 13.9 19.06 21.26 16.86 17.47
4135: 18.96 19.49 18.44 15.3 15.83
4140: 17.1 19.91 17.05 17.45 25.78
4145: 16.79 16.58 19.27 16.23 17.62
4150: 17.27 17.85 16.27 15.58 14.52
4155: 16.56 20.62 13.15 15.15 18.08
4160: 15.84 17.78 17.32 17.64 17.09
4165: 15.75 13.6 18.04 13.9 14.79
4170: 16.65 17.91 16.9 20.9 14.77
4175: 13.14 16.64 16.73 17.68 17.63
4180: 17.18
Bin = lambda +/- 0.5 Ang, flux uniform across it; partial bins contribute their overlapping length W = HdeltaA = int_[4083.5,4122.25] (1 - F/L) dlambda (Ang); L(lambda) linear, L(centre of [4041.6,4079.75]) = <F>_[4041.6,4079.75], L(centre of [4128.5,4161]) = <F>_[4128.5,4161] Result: -3.47 Ang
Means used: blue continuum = 17.1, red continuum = 17.5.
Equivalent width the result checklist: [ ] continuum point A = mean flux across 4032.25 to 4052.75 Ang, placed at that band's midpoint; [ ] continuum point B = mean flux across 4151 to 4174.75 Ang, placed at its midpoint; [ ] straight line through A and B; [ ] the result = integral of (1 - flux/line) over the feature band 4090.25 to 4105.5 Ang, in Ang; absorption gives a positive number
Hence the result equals -2.7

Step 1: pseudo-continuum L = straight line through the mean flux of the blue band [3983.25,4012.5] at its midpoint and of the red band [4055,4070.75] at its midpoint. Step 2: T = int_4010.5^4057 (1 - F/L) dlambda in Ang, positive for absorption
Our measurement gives 3.0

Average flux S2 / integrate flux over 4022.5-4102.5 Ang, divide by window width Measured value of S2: 17.6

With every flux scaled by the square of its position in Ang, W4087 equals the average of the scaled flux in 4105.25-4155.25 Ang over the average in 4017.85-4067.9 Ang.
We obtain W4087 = 1.1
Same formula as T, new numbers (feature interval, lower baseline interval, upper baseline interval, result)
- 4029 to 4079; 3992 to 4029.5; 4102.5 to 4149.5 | 2.64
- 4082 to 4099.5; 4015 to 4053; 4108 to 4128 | -1.81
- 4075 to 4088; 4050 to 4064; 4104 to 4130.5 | -0.42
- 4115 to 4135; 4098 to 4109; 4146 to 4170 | -0.86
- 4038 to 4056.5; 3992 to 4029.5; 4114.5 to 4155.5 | 1.79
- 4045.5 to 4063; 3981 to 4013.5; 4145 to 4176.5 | 0.28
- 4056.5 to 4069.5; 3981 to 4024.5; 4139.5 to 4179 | -0.43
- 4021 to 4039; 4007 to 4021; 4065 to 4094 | 1.41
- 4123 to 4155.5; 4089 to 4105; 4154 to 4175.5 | -0.92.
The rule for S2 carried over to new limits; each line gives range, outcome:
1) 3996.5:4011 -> 17.3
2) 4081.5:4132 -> 18.6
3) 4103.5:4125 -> 17.8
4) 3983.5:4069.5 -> 17.1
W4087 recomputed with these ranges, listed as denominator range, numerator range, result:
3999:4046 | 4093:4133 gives 1.16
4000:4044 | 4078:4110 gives 1.16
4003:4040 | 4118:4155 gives 1.11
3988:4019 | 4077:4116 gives 1.11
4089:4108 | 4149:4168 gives 0.90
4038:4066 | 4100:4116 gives 1.12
